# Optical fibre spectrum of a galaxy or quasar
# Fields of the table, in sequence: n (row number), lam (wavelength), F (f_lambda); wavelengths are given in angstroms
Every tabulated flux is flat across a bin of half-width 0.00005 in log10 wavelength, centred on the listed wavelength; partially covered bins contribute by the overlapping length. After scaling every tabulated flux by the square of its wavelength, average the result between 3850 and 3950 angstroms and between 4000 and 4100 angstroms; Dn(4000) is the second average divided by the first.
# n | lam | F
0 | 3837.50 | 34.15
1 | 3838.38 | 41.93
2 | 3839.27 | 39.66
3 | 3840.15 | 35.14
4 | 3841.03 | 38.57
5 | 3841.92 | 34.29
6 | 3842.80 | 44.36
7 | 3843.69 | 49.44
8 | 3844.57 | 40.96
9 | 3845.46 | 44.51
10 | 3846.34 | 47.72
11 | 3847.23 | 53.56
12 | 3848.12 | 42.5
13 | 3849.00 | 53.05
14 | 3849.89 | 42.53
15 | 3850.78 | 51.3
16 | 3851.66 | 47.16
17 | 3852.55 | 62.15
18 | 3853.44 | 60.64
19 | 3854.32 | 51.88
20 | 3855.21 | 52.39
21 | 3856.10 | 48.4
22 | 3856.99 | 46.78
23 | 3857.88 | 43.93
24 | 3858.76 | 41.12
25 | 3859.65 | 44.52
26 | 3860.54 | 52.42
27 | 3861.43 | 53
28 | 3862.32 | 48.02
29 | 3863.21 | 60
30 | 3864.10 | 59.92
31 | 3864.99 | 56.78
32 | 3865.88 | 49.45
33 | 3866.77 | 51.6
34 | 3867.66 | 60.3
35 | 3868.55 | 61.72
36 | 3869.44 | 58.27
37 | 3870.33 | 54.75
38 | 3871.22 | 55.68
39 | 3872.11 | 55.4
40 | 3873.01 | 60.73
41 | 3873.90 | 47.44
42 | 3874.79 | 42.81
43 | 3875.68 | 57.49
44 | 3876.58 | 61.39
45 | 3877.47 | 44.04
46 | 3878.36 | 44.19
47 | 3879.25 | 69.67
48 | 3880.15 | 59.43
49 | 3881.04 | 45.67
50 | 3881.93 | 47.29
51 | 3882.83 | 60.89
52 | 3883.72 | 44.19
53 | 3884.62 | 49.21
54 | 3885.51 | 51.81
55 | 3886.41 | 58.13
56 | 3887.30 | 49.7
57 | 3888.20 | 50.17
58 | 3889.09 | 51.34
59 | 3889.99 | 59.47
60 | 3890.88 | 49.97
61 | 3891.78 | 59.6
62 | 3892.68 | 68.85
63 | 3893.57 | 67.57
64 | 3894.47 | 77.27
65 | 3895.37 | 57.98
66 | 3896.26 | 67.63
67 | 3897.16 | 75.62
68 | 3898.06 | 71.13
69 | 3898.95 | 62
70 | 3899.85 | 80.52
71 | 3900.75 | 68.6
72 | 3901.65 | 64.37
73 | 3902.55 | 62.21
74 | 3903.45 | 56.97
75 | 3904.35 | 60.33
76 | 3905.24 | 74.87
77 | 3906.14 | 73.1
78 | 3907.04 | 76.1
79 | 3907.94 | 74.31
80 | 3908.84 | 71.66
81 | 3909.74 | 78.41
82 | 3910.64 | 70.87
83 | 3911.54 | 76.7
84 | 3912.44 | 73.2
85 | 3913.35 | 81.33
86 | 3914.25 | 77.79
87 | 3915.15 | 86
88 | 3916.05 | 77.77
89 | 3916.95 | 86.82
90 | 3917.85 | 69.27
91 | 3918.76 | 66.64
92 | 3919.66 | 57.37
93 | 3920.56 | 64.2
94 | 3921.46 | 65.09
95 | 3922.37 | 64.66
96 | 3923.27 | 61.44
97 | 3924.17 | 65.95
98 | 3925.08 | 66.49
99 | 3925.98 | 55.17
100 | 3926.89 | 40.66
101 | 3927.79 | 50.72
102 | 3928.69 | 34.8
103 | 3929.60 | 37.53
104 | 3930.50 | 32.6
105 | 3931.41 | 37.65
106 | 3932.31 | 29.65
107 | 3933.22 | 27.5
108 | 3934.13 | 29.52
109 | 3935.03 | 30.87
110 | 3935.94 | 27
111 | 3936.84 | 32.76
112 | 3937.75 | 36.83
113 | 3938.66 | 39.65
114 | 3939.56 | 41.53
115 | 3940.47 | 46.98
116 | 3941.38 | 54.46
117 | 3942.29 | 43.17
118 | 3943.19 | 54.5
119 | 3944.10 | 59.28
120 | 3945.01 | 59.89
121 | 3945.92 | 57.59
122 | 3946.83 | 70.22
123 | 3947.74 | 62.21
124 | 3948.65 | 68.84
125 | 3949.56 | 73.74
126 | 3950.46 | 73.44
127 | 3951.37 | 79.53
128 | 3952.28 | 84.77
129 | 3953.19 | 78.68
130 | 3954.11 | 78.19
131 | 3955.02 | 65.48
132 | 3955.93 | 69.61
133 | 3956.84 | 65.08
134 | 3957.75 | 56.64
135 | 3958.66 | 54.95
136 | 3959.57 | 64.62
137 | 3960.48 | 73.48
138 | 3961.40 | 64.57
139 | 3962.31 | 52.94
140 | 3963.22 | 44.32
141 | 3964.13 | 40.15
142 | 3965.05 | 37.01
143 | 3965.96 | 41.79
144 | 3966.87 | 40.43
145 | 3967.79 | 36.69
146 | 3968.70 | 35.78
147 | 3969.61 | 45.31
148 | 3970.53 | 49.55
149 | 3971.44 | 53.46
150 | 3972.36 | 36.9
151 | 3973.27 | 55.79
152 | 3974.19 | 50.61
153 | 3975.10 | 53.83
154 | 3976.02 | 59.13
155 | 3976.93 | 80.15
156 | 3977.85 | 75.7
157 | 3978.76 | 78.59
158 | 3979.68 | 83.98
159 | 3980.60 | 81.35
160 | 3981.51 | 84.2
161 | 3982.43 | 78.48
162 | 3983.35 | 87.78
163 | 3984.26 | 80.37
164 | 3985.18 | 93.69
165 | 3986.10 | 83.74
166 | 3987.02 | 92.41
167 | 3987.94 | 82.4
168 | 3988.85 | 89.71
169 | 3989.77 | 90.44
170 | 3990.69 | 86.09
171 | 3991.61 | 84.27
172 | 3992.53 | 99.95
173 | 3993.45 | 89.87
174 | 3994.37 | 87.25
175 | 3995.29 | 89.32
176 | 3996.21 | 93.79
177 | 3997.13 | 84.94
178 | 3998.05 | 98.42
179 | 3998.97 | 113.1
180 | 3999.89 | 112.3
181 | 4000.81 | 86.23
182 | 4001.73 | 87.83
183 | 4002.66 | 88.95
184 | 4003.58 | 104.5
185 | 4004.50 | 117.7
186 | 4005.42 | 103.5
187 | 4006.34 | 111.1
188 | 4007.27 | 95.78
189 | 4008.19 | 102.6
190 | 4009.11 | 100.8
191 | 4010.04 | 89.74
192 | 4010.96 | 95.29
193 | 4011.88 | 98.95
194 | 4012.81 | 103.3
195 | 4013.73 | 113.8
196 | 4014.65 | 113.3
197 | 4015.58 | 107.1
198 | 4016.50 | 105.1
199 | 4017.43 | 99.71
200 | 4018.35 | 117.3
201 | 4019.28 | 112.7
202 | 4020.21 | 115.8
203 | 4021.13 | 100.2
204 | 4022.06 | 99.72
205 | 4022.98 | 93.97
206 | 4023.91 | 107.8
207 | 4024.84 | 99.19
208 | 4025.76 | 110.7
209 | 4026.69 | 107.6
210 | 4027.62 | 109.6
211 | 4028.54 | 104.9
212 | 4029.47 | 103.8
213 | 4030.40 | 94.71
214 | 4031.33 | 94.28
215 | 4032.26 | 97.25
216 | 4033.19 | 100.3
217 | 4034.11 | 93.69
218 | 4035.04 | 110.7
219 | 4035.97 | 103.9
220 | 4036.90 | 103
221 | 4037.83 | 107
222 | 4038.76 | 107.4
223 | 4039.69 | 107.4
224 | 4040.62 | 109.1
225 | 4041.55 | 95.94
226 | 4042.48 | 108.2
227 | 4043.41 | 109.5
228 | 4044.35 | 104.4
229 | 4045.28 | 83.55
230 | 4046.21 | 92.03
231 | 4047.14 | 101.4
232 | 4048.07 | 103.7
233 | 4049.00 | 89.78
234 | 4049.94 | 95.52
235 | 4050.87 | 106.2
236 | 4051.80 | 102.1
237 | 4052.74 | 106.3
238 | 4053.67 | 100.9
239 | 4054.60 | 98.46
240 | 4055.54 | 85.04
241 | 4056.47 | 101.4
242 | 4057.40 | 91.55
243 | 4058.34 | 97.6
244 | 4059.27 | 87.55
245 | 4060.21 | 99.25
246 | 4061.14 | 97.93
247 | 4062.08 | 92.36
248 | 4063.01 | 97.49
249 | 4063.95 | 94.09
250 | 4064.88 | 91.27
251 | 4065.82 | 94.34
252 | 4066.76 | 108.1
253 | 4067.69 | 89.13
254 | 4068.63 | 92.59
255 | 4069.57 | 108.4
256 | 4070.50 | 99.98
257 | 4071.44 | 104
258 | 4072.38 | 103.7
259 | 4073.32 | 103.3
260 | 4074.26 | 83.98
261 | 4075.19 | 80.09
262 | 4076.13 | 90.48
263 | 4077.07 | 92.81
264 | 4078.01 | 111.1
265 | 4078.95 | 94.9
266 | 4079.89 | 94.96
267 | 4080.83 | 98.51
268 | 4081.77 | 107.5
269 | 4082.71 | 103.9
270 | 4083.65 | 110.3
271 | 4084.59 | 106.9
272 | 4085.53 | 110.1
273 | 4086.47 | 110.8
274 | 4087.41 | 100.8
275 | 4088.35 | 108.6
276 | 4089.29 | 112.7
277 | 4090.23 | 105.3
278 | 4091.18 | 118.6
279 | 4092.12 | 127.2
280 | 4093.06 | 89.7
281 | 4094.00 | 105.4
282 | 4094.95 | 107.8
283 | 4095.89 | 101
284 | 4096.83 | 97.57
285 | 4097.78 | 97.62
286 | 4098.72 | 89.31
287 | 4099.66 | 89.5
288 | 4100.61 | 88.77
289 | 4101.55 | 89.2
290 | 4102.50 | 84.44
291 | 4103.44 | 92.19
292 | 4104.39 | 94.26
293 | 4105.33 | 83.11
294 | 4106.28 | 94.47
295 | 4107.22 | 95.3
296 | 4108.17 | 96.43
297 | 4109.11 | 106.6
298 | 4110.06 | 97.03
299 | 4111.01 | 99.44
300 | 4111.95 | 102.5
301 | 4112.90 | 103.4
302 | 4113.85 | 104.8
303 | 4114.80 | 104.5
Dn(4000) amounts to 1.9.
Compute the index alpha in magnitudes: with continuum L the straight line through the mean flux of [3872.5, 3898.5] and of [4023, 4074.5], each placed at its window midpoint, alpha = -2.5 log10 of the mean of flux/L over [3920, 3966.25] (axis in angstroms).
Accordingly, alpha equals 0.32 mag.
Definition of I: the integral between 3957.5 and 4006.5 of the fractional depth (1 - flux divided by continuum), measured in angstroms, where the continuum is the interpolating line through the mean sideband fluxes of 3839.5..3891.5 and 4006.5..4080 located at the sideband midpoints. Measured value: 5.4 angstroms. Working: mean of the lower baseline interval 51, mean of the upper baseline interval 100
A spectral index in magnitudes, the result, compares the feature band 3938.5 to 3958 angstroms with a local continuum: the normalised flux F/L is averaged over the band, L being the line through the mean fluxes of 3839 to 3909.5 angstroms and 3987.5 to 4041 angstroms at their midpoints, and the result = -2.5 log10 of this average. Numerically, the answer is 0.248 mag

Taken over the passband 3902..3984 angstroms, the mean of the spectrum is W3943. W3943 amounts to 59.7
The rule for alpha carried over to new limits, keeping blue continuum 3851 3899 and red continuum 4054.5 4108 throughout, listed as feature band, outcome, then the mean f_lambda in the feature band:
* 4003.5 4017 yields -0.24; 104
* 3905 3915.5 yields -0.21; 76.1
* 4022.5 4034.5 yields -0.16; 101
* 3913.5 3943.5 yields 0.27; 51.6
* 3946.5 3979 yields 0.23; 59.6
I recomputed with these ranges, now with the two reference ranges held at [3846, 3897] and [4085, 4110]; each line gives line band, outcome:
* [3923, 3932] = 2.4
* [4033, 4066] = -3.4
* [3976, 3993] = -1.7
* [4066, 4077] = -0.2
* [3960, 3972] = 4.2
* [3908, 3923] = -2.4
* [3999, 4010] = -2.7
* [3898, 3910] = -1.7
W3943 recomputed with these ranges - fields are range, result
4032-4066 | 99.2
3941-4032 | 81.5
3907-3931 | 65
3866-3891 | 53.7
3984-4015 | 96.1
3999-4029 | 104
